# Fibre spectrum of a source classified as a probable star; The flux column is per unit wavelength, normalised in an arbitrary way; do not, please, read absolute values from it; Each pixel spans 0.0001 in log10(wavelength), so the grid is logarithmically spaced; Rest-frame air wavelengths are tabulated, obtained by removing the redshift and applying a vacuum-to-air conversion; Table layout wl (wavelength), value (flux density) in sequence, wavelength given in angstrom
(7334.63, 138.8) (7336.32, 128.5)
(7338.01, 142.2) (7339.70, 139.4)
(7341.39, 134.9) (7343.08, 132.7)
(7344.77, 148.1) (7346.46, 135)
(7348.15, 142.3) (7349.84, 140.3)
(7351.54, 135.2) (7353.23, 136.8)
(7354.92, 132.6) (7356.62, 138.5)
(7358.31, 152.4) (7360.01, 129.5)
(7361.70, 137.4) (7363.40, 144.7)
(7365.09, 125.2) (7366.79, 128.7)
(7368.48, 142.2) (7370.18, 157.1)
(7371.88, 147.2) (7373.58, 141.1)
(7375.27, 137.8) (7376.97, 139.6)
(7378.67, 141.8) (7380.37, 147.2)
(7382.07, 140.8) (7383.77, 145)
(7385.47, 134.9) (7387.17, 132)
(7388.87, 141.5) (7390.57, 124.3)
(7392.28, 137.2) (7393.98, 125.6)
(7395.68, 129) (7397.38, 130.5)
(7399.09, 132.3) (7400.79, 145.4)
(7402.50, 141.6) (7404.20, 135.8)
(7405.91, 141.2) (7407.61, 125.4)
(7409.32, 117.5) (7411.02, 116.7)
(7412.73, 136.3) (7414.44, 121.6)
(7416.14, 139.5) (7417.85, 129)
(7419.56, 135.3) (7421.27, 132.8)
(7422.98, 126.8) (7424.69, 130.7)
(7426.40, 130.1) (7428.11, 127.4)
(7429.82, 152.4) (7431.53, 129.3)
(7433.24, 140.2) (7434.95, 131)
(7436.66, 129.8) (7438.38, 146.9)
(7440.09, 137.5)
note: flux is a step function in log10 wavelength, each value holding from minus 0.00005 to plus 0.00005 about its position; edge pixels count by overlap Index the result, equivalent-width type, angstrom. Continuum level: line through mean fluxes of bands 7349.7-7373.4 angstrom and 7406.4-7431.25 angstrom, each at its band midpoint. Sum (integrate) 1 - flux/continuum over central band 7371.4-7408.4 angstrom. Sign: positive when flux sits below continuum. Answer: -0.6 angstrom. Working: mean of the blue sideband 139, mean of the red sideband 130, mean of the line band 137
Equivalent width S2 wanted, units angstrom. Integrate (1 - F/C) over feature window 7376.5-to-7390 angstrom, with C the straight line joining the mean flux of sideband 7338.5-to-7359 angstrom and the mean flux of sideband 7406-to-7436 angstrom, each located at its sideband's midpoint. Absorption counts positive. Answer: -0.5 angstrom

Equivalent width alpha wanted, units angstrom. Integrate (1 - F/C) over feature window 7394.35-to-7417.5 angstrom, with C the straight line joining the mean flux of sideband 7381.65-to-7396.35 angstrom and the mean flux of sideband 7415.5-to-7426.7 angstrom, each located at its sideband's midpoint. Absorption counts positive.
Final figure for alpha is 0.3 angstrom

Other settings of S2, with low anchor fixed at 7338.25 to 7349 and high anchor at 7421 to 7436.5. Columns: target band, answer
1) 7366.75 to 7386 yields -0.82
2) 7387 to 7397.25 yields 0.32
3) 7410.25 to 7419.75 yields 0.34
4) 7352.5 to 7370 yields 0.03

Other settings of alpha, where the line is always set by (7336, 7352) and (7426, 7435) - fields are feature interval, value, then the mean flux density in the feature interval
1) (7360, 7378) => -0.28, 140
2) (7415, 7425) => 0.29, 132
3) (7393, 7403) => 0.21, 134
